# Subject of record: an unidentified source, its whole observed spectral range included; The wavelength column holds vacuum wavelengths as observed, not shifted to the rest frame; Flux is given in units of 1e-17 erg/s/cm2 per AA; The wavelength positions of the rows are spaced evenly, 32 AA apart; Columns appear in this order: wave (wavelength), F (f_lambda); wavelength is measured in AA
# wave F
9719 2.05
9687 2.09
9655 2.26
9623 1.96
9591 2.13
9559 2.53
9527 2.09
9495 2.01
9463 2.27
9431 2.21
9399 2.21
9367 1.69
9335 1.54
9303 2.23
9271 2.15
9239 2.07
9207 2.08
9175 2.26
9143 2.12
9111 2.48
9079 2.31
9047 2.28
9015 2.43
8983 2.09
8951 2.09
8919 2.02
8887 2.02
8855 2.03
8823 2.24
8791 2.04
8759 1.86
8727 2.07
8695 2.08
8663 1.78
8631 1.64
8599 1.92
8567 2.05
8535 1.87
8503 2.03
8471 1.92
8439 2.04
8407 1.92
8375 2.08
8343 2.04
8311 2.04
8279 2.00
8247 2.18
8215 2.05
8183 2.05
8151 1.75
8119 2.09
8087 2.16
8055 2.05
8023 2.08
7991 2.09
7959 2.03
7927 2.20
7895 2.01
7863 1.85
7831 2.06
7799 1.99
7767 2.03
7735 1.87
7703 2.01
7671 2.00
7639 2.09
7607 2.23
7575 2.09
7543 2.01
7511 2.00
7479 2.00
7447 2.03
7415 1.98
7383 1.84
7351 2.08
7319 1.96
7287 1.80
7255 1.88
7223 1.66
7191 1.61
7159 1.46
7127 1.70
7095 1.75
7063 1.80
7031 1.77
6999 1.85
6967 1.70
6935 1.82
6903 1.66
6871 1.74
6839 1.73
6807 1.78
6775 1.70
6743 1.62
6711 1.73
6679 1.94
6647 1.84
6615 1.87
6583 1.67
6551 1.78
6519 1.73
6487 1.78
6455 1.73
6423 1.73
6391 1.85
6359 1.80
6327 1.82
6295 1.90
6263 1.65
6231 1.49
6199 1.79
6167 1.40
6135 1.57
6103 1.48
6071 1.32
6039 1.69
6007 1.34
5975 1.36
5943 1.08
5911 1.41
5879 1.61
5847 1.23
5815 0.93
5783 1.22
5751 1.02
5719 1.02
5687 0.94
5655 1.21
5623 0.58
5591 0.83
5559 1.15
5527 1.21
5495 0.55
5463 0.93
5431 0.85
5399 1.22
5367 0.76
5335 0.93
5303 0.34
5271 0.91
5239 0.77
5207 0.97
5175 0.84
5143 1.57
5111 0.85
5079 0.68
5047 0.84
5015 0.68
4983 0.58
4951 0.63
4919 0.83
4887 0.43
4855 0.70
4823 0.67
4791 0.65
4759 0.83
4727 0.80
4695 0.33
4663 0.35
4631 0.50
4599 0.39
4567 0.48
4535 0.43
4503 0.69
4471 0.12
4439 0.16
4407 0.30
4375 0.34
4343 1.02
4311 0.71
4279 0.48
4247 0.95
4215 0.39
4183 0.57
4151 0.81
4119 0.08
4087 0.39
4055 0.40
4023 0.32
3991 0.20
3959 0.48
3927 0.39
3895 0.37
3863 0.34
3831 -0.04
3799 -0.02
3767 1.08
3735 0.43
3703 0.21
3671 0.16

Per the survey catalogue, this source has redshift 0.383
